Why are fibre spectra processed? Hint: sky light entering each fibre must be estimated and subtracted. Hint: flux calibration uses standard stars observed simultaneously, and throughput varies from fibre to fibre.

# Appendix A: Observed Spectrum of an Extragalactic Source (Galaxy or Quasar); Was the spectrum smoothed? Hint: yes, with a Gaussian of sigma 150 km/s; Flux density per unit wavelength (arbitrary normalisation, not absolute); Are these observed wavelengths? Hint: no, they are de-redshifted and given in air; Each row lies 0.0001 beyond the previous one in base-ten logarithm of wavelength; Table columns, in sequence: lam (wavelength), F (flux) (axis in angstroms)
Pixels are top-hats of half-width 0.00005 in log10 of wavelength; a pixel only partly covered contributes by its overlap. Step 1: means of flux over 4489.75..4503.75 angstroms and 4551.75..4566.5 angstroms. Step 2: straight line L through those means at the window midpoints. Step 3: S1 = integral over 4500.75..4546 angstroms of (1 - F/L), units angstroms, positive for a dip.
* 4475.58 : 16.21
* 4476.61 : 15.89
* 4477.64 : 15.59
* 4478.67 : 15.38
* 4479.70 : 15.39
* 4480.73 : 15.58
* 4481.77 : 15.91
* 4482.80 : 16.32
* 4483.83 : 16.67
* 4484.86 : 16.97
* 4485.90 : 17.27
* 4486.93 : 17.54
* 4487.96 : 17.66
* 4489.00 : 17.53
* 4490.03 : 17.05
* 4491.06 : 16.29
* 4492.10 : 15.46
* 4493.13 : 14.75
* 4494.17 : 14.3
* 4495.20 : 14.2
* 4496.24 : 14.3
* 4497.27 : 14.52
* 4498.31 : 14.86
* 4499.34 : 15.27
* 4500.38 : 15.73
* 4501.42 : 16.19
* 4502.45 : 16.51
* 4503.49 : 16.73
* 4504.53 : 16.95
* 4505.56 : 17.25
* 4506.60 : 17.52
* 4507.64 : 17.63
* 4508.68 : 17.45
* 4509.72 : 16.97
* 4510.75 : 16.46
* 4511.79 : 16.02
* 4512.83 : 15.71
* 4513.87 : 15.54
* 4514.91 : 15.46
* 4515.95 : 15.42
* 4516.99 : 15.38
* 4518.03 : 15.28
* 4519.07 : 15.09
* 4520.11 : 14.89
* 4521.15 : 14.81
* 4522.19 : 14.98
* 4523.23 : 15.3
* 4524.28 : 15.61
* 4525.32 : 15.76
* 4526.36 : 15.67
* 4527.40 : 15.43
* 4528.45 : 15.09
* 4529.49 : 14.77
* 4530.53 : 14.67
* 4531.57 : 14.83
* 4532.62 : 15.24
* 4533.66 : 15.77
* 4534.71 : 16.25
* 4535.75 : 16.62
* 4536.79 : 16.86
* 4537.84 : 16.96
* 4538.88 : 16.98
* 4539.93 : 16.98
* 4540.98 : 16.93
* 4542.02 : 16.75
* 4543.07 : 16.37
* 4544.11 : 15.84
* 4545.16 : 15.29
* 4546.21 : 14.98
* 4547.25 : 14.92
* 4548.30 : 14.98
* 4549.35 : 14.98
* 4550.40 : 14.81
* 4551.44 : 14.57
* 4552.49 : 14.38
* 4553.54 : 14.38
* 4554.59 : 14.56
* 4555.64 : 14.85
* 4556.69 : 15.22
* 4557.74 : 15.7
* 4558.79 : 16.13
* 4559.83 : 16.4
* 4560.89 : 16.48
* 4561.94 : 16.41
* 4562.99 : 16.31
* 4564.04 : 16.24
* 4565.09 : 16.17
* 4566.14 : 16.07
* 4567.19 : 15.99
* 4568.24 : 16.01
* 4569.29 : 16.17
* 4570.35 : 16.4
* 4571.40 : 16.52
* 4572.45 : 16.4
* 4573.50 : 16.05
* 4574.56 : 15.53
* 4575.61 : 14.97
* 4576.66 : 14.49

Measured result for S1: -1.5 angstroms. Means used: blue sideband 15.4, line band 16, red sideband 15.6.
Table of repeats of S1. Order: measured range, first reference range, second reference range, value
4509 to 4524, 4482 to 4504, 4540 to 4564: 0.3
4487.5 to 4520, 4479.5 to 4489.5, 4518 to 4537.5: 0.3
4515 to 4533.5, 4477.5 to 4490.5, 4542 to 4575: 1.0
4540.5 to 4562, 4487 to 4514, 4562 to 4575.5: 0.9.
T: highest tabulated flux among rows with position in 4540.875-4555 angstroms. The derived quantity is 16.93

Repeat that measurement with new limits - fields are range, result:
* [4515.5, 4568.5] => 16.98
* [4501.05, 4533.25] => 17.63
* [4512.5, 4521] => 15.71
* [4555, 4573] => 16.52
